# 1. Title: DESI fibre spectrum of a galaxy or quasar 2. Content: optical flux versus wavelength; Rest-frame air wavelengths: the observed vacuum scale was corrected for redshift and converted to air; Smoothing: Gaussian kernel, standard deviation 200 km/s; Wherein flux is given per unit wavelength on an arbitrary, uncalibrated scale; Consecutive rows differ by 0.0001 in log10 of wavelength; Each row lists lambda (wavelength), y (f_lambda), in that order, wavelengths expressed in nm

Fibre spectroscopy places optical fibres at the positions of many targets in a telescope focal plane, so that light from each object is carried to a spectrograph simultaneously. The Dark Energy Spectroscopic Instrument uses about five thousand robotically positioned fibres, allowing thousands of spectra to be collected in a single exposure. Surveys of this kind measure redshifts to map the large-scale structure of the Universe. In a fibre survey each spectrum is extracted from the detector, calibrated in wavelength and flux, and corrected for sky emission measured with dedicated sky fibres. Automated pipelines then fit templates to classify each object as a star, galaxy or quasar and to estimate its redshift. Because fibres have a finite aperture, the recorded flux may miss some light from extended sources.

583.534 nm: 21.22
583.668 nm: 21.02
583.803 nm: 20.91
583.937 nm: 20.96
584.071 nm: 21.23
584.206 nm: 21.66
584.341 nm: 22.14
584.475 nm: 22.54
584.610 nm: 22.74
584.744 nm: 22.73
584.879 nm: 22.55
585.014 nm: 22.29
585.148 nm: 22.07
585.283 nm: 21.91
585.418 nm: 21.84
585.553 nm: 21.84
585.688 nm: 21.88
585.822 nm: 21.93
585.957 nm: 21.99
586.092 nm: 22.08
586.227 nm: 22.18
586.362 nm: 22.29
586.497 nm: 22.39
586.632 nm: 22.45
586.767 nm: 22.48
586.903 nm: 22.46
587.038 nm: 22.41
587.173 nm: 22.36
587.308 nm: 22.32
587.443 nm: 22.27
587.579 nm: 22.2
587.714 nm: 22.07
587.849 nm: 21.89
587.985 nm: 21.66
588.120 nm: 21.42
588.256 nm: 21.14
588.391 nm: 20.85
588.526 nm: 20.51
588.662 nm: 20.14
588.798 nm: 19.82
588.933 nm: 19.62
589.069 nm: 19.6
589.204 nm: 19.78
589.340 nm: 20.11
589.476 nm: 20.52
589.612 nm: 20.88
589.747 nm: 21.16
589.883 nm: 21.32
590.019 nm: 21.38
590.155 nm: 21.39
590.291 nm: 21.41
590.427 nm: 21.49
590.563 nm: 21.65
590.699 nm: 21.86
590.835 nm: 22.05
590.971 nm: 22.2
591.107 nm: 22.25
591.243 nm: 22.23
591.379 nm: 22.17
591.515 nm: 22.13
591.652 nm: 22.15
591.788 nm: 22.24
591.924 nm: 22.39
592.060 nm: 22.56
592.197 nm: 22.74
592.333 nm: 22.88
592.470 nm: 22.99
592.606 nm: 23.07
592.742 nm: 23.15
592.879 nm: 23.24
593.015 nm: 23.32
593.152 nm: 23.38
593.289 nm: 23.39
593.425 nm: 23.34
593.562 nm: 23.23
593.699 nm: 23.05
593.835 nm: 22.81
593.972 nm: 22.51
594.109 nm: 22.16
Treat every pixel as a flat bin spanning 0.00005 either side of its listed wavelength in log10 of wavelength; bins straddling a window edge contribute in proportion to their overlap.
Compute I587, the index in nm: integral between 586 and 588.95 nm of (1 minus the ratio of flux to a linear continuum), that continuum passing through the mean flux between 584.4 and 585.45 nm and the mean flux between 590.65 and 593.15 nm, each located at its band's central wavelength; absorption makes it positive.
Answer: 0.09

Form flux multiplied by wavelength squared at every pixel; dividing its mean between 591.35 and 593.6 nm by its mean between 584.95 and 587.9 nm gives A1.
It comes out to 1.1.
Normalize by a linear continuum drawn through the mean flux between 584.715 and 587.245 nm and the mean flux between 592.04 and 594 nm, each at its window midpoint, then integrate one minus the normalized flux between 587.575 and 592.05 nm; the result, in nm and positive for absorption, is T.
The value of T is 0.27 nm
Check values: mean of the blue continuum 22.2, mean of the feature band 21.3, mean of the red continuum 23.1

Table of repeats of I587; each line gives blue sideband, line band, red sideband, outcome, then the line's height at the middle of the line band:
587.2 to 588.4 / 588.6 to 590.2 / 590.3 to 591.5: 0.10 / 21.9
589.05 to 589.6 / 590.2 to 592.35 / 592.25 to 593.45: -0.03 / 21.8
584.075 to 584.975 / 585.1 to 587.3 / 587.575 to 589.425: -0.06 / 21.6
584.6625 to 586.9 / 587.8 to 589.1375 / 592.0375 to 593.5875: 0.11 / 22.5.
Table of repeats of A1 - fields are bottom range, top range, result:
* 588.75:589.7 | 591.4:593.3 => 1.15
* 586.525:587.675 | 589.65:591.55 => 0.98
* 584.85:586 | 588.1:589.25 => 0.93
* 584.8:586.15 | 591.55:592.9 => 1.05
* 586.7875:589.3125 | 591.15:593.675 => 1.09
